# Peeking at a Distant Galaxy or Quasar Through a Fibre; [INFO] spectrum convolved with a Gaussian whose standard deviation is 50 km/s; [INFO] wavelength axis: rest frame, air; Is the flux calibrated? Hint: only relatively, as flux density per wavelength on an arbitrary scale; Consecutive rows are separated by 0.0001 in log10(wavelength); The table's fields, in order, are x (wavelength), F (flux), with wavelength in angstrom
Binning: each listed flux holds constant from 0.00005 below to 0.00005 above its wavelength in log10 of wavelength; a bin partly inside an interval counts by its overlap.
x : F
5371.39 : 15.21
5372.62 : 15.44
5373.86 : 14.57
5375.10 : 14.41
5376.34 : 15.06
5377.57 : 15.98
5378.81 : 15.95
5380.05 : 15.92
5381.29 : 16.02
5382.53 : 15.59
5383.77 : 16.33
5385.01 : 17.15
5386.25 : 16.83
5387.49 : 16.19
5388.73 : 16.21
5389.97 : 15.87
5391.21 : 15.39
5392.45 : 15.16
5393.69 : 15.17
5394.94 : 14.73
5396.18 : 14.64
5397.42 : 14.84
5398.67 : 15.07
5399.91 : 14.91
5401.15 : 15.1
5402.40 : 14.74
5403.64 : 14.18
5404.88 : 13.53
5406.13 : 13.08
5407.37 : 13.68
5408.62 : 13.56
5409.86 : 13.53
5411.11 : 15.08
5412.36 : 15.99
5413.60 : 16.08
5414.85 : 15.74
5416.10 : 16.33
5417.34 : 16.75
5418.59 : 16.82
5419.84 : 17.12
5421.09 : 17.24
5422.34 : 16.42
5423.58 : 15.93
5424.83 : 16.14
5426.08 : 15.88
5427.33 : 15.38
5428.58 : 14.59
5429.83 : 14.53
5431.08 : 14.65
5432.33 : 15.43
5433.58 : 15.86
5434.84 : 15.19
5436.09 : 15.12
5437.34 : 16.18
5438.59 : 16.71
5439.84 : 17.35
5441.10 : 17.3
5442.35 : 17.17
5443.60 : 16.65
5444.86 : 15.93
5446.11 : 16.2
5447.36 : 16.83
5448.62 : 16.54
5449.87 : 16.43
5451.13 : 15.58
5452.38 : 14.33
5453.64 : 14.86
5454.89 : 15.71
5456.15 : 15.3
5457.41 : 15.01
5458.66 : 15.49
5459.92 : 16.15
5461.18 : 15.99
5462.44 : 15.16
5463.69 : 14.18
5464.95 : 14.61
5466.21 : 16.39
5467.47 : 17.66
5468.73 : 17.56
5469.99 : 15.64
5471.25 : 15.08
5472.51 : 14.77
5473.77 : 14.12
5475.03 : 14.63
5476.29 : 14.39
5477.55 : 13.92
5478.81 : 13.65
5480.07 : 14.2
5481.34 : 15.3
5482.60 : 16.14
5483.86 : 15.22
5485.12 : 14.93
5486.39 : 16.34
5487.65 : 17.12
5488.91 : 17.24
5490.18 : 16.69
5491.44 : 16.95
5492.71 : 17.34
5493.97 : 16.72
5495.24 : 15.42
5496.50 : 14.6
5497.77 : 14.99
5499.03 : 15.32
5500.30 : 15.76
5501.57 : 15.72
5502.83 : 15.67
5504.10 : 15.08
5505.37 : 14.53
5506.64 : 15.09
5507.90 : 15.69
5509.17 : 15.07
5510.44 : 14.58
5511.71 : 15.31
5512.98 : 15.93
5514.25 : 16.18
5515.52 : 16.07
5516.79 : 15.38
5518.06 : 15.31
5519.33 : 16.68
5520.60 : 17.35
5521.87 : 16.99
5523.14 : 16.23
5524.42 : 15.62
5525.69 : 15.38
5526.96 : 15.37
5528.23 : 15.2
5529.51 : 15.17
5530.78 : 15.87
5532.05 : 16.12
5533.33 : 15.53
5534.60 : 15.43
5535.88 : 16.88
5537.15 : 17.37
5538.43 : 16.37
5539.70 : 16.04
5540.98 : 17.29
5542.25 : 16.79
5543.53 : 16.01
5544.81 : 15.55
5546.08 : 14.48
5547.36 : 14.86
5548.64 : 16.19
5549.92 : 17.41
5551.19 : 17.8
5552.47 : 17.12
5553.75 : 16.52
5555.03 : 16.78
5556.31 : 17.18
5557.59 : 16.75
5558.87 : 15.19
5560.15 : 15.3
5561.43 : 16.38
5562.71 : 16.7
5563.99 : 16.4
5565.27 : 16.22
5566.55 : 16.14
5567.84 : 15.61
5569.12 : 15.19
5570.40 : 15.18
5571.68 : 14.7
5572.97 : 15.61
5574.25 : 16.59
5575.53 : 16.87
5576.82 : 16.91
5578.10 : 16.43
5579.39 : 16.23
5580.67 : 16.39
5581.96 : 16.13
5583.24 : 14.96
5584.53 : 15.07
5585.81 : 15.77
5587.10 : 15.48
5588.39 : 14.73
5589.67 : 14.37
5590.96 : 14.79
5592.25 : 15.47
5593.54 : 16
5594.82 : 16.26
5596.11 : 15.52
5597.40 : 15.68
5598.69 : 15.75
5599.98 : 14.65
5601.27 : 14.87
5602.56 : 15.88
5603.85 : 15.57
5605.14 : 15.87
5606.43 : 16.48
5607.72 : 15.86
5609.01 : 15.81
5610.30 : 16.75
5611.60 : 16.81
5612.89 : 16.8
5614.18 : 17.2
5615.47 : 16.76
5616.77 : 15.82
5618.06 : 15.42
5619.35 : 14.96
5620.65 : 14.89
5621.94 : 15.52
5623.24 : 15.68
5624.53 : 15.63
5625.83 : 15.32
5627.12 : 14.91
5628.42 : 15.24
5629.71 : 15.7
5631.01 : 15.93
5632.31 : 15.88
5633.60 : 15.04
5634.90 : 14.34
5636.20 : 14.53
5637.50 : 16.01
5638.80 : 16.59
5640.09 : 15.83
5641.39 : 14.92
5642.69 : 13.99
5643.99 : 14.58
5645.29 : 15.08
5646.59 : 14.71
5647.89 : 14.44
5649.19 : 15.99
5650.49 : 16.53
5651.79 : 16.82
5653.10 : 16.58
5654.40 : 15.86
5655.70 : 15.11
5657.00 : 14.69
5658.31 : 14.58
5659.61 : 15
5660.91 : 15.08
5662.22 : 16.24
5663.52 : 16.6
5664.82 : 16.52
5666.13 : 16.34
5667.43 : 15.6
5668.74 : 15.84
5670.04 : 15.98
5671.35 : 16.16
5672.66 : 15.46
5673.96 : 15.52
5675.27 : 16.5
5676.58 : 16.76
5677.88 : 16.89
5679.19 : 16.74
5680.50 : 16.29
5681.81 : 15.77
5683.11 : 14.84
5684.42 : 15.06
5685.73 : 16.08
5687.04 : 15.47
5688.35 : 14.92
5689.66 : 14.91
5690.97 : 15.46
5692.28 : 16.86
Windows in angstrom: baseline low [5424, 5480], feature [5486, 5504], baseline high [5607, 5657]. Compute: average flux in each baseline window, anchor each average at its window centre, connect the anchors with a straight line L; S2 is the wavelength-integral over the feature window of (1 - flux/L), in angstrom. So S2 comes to -0.6 angstrom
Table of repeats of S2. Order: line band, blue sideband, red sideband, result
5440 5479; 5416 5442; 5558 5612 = 0.9 angstrom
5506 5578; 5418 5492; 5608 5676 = -1.5 angstrom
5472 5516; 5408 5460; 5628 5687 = 0.9 angstrom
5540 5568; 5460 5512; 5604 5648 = -1.4 angstrom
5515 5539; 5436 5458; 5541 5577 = 0.2 angstrom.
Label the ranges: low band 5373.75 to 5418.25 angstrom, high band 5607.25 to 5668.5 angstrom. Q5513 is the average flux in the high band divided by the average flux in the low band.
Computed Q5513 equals 1.02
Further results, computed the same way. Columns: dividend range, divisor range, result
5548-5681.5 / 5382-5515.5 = 1.02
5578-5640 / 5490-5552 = 0.98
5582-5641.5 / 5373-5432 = 1.01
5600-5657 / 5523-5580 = 0.97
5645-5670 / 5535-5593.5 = 0.98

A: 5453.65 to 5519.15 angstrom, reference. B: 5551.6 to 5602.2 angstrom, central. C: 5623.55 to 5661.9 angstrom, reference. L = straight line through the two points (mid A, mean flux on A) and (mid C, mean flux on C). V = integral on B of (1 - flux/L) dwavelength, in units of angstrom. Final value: -1.4 angstrom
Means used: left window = 15.5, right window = 15.4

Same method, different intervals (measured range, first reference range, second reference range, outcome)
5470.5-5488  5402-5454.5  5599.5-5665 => 0.8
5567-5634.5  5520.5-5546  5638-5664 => 0.0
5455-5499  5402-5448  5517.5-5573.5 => 0.8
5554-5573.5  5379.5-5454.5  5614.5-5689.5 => -0.4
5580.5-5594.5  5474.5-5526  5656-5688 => 0.3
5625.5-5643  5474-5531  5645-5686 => 0.5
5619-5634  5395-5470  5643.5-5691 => 0.3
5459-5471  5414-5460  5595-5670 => 0.0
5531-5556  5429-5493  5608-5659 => -1.1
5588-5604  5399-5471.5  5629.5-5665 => 0.1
